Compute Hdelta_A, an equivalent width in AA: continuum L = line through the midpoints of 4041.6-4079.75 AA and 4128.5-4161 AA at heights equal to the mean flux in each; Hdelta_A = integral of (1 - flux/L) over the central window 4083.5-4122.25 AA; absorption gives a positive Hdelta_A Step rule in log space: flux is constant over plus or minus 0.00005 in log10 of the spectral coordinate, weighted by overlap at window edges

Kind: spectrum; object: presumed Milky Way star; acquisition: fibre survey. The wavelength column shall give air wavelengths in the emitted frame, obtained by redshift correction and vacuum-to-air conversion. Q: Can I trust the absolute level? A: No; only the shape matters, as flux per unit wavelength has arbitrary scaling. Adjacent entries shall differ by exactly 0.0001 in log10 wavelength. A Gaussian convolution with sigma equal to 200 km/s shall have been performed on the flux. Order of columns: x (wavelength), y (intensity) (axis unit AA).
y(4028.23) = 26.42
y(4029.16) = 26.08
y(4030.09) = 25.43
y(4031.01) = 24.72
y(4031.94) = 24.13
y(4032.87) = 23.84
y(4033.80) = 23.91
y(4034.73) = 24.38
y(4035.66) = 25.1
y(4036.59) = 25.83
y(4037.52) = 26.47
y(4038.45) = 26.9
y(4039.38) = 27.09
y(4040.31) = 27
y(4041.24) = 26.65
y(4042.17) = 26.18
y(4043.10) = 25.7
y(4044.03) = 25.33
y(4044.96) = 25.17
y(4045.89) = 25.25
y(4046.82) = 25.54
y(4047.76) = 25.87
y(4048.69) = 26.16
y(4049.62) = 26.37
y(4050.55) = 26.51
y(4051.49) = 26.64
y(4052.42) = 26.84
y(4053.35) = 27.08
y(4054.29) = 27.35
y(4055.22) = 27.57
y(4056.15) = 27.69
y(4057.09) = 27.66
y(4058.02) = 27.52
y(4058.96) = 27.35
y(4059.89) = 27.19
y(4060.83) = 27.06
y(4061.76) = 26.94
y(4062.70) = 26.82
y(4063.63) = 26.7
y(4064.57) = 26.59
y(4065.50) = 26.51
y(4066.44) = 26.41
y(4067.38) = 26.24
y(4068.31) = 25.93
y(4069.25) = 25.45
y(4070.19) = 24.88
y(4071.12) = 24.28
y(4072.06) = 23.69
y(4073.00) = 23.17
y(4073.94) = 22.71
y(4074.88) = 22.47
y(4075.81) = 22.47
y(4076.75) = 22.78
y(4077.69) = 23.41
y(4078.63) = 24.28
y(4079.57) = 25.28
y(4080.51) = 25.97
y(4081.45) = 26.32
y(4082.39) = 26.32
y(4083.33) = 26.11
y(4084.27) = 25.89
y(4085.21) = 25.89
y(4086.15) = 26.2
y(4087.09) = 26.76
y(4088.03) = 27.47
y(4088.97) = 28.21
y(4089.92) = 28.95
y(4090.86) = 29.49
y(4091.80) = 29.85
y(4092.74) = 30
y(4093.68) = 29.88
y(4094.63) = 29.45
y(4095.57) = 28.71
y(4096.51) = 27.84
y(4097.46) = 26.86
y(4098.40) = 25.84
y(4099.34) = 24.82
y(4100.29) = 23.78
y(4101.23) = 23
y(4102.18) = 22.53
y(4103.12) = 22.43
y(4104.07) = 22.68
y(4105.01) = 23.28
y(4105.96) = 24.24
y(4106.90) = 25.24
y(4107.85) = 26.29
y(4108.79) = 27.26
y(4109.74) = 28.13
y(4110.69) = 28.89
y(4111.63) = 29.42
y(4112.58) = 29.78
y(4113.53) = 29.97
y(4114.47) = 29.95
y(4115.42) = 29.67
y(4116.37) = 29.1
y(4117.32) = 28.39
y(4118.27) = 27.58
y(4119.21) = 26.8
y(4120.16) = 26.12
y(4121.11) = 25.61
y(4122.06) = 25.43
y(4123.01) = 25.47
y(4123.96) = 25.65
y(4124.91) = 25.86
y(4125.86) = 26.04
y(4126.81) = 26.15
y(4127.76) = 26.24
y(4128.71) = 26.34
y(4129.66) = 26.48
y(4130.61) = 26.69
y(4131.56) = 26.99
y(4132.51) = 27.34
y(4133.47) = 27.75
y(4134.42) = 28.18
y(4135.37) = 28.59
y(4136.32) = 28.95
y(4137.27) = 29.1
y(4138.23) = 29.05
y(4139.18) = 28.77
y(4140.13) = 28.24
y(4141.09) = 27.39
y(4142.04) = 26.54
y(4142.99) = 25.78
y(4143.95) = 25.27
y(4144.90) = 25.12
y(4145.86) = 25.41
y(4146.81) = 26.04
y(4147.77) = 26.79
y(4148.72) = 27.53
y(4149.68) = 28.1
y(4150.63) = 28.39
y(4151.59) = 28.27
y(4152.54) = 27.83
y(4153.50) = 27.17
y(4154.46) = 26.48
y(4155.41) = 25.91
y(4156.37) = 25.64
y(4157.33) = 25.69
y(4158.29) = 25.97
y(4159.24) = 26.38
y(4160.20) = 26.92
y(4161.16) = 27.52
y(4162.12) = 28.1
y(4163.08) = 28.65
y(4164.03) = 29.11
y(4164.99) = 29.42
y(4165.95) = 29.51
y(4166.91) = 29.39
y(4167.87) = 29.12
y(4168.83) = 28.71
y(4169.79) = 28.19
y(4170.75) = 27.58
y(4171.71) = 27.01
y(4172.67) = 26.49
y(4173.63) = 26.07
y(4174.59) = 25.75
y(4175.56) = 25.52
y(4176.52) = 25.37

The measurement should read -0.9 AA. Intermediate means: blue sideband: 25.7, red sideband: 27.1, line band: 27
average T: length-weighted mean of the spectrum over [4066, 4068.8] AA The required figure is 26.2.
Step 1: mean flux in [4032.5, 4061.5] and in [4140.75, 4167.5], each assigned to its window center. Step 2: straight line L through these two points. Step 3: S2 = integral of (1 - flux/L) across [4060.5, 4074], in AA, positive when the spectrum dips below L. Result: 0.4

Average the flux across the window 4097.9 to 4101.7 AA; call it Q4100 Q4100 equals 24.4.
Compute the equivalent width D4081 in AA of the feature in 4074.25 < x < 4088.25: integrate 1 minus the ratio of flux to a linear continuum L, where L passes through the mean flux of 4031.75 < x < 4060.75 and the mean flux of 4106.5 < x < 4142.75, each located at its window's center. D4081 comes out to 0.9 AA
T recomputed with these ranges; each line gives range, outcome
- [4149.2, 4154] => 27.9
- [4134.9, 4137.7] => 28.9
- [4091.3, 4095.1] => 29.8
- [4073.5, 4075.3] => 22.6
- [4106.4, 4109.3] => 26.3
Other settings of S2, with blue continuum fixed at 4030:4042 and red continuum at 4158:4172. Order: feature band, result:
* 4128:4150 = 0.3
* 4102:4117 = 0.1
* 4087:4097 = -0.8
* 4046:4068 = -0.7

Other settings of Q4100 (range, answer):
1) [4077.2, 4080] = 24.3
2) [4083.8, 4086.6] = 26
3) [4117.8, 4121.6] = 26.6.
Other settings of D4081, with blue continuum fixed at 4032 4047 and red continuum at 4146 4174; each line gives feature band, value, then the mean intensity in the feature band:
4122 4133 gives 0.3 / 26.2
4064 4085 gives 1.0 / 24.9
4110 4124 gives -0.6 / 27.9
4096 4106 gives 0.8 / 24.3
